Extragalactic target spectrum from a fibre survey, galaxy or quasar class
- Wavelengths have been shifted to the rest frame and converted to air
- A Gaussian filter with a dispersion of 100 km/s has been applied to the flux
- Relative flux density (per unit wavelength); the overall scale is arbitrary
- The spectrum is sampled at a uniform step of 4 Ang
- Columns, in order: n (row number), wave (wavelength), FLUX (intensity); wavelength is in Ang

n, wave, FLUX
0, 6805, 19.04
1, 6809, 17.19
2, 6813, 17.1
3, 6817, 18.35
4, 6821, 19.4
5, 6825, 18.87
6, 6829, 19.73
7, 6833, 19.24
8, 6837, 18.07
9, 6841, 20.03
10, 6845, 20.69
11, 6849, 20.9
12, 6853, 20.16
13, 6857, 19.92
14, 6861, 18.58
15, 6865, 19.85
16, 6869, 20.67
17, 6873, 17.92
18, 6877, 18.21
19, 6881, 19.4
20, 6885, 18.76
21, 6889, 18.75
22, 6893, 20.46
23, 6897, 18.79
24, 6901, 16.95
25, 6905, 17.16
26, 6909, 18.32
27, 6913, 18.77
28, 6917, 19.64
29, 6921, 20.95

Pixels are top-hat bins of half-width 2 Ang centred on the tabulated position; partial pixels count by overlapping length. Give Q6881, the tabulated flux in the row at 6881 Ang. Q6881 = 19.4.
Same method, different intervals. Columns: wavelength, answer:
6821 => 19.4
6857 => 19.92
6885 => 18.76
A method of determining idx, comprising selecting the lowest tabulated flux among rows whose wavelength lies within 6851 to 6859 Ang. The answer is 19.92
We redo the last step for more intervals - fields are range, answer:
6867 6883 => 17.92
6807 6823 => 17.1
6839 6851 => 20.03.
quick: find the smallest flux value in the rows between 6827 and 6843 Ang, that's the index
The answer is 18.07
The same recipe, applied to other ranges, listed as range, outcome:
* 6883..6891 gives 18.75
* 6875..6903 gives 16.95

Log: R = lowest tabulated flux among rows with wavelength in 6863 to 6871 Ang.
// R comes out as 19.85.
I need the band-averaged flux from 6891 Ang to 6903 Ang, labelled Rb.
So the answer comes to 18.7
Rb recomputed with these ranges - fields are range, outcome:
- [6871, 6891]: 18.6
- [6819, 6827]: 19.1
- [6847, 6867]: 19.9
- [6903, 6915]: 18.1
